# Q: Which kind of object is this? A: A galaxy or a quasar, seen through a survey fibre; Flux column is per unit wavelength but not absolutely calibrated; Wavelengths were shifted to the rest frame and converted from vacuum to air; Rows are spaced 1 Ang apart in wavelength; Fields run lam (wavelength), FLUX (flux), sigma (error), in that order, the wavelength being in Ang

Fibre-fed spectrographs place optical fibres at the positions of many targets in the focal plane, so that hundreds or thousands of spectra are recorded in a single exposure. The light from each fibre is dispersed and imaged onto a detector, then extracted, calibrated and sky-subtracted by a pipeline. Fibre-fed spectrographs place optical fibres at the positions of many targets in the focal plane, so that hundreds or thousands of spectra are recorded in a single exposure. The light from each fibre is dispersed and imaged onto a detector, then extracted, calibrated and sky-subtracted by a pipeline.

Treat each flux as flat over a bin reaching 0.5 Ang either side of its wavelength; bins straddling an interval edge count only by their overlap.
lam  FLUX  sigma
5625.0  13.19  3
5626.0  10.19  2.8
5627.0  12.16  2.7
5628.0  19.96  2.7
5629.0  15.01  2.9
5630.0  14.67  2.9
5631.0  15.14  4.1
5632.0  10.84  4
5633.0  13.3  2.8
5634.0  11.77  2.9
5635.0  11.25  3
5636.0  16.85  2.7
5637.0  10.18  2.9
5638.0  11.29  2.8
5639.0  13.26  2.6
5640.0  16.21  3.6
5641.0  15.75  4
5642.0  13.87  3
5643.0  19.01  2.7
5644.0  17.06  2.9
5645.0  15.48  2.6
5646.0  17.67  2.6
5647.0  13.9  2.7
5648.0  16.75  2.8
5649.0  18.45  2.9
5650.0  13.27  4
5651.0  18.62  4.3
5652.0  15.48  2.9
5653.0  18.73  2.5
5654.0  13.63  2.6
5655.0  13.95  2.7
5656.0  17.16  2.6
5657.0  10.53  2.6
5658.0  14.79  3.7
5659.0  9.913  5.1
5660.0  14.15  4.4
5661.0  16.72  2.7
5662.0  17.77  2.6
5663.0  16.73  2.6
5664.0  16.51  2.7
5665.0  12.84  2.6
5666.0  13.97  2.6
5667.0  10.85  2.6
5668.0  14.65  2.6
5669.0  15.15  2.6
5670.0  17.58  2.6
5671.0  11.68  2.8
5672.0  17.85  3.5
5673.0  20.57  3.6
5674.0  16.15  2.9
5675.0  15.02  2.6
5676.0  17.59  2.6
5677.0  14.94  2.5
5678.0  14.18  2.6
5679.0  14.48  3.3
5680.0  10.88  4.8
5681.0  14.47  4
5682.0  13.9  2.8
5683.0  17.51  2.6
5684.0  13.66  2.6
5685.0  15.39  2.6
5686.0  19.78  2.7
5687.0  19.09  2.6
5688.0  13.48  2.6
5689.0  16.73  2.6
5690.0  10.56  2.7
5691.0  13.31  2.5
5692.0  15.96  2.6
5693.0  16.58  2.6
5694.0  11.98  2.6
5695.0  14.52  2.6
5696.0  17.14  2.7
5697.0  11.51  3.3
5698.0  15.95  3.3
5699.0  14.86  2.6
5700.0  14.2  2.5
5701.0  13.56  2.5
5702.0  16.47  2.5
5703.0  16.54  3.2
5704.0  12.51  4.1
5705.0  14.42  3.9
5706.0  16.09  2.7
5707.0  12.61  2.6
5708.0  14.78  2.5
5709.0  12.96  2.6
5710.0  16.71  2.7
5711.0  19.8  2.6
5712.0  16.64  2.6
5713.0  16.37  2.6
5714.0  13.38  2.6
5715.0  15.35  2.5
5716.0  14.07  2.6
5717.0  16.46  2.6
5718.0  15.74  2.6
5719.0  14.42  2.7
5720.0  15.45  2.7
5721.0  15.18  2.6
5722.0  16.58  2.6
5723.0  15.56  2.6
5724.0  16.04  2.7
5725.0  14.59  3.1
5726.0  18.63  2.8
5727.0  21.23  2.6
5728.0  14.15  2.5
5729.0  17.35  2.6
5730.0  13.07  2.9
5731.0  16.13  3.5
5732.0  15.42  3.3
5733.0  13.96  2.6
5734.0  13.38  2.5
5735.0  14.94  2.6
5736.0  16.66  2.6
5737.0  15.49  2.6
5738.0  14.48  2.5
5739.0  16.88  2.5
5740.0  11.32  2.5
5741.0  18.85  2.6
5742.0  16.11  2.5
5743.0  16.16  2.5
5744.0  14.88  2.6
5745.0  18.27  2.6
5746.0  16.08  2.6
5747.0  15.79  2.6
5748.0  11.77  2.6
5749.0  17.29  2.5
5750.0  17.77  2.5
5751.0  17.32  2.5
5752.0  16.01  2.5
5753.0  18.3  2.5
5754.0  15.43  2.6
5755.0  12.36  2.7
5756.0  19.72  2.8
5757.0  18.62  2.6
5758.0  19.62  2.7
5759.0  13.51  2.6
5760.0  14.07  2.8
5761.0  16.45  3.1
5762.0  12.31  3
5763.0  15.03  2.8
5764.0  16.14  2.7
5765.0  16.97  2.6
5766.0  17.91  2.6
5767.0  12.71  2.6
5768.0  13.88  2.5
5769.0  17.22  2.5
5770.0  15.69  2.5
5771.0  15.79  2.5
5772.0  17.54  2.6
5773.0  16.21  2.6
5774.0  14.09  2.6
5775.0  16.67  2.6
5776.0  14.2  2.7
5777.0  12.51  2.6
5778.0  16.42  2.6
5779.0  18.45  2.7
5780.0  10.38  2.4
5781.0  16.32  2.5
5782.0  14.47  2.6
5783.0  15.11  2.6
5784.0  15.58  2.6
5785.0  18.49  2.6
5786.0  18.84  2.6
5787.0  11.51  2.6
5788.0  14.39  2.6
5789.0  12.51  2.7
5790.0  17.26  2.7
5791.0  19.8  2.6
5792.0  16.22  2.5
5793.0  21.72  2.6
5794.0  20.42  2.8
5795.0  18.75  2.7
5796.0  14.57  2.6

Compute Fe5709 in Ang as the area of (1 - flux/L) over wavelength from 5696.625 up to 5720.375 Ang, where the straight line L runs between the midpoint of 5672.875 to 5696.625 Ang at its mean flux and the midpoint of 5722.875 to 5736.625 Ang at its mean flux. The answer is 0.7 Ang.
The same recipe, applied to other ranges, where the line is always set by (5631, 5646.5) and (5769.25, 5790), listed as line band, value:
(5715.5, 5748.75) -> -1.4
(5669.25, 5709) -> -1.1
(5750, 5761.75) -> -1.0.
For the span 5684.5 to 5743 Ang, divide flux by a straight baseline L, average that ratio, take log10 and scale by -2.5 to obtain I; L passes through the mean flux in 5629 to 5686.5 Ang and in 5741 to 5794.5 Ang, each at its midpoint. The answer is 0.01 mag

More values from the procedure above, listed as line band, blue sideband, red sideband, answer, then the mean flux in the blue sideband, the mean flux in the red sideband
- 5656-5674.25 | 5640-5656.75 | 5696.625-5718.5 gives 0.06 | 16.1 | 15.1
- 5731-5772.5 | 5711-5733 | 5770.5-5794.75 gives 0.01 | 15.8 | 16.1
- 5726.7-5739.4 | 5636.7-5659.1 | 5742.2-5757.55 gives 0.04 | 15.1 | 16.4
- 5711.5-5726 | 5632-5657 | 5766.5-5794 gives -0.01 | 14.9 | 15.8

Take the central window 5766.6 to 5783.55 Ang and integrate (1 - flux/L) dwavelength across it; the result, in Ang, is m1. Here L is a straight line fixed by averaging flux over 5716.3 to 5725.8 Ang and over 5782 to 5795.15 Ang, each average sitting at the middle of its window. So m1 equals 1.4 Ang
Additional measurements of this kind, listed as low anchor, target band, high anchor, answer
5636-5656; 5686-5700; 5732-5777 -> 0.61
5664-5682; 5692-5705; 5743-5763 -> 0.49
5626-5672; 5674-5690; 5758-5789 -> -0.40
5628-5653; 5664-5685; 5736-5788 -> 0.34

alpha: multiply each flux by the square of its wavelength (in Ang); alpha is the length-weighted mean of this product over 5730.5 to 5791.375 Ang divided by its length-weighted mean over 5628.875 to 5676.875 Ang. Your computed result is 1.09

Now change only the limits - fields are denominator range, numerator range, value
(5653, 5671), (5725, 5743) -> 1.11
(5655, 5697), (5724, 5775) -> 1.09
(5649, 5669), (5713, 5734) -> 1.07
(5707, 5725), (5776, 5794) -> 1.05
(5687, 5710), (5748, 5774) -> 1.13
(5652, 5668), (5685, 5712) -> 1.05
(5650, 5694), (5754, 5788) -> 1.07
